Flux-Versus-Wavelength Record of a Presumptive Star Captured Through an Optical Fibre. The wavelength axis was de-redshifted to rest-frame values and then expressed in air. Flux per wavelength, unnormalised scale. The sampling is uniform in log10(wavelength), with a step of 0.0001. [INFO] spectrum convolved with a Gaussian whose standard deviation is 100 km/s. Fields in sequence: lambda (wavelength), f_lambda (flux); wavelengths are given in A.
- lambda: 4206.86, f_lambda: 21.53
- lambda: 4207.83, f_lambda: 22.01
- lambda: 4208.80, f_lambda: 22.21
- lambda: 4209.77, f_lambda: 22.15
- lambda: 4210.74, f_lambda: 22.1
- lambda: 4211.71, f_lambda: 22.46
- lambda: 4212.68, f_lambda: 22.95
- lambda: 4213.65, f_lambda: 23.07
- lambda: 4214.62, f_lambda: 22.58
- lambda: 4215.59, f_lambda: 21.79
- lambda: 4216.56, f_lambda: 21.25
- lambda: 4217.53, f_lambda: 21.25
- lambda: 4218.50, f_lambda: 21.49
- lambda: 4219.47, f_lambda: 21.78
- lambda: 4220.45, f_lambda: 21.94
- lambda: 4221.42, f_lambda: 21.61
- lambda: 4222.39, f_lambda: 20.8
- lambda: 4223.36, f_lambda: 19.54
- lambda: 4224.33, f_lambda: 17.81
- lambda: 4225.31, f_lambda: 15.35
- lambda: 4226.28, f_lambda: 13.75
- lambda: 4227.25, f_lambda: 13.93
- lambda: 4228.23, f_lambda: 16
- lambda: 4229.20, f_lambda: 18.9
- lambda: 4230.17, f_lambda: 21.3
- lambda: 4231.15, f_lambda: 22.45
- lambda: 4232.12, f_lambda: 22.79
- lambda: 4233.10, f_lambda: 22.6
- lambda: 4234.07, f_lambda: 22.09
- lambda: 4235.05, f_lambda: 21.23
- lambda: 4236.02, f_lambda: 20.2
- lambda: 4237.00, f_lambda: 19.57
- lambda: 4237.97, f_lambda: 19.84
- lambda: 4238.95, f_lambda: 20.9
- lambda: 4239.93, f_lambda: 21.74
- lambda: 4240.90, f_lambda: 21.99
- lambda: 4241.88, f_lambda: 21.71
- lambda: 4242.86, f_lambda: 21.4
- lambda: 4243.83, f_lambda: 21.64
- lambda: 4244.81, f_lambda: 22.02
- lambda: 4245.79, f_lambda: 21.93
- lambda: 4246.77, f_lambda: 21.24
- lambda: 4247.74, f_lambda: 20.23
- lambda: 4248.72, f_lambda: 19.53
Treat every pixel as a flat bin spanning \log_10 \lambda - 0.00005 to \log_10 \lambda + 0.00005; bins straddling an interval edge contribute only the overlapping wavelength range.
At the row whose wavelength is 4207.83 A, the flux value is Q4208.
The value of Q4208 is 22.01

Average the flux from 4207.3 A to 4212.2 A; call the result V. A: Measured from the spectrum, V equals 22.2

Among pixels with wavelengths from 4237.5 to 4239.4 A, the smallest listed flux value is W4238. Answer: 19.84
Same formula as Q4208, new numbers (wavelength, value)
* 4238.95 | 20.9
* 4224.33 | 17.81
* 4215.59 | 21.79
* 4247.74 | 20.23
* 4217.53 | 21.25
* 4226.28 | 13.75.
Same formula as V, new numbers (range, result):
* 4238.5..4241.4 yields 21.5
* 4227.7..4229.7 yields 17.4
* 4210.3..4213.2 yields 22.5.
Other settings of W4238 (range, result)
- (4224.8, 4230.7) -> 13.75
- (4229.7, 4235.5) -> 21.23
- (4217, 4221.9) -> 21.25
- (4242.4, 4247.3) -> 21.24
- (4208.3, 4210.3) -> 22.15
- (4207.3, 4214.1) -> 22.01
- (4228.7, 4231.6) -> 18.9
